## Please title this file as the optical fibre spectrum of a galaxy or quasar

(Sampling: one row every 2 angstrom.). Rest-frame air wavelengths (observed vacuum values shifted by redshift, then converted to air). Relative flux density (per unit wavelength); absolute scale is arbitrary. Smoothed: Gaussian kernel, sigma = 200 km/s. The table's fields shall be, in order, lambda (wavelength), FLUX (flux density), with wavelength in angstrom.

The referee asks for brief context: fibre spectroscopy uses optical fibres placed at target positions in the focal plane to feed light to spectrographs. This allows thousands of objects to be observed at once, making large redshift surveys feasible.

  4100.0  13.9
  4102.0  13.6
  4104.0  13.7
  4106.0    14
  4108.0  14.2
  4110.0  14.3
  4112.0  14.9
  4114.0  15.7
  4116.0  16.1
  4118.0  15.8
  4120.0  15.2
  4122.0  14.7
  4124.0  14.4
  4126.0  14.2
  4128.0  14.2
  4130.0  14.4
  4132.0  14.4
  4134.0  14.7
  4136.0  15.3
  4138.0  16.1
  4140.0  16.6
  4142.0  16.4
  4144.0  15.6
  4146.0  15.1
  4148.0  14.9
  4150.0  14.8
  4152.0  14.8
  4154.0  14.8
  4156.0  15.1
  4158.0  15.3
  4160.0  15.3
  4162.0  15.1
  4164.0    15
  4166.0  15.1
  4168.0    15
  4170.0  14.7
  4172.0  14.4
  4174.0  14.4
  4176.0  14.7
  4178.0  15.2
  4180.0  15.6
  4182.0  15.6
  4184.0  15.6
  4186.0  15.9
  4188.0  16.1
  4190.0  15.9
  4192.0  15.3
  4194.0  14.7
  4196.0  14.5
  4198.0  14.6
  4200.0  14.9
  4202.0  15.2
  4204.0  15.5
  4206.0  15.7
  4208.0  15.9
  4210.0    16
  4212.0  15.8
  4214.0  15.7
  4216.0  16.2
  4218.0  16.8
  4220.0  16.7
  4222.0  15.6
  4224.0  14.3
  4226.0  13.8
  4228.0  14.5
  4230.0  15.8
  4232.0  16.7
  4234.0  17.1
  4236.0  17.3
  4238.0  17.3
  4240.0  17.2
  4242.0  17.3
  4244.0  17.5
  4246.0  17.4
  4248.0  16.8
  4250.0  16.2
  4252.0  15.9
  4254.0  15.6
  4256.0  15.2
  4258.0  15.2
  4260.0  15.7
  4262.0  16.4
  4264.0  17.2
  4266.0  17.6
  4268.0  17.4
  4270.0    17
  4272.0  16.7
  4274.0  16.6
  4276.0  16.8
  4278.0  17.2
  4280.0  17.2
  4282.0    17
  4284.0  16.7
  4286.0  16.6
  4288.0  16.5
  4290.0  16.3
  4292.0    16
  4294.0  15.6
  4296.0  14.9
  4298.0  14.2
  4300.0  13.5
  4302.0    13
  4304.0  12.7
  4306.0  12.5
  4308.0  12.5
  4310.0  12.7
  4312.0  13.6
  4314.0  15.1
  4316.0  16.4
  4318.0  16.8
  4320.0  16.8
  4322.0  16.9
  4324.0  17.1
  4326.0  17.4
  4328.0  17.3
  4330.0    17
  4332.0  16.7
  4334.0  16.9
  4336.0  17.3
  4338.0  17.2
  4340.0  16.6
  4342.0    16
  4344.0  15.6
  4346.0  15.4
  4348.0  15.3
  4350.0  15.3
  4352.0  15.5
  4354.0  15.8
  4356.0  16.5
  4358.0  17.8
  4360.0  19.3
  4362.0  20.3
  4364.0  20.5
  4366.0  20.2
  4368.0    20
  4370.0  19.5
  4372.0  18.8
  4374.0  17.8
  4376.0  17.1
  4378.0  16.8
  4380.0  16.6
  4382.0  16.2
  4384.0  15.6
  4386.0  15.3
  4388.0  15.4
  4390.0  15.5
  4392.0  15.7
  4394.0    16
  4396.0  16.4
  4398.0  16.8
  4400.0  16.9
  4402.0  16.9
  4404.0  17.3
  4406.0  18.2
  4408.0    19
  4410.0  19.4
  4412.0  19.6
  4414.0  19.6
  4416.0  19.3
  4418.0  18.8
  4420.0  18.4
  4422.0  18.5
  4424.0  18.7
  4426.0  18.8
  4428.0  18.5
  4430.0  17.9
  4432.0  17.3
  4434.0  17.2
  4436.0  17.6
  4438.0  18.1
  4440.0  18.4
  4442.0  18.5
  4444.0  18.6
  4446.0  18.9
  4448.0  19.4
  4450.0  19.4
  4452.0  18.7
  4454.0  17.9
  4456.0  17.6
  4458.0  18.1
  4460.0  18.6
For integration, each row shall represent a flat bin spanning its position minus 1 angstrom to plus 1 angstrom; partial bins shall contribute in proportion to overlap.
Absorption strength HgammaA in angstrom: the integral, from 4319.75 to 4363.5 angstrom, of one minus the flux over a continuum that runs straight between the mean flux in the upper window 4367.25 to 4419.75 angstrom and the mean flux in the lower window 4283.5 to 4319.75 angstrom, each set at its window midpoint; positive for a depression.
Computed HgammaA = -2.5 angstrom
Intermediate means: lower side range 14.8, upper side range 17.5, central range 16.9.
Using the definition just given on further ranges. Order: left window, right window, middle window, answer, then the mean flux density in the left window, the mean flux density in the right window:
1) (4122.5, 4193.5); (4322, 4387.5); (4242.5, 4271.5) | -0.6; 15.1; 17.2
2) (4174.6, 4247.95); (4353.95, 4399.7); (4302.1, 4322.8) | 2.8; 15.8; 17.4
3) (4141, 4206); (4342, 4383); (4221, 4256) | -0.6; 15.2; 17.5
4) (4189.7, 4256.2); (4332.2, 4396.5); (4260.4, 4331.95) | 2.6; 15.9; 17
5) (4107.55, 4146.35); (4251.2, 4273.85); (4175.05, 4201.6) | 0.7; 15.1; 16.4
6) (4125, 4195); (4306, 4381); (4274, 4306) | 1.5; 15.2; 16.8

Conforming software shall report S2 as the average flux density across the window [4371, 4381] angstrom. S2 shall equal 17.4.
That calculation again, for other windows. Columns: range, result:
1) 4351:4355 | 15.7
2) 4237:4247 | 17.3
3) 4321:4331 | 17.1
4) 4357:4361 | 18.6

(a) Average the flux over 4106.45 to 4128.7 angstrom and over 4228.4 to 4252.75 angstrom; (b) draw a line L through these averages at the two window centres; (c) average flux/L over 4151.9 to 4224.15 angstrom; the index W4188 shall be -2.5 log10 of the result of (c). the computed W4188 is 0.045 mag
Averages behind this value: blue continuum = 14.9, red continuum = 16.8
